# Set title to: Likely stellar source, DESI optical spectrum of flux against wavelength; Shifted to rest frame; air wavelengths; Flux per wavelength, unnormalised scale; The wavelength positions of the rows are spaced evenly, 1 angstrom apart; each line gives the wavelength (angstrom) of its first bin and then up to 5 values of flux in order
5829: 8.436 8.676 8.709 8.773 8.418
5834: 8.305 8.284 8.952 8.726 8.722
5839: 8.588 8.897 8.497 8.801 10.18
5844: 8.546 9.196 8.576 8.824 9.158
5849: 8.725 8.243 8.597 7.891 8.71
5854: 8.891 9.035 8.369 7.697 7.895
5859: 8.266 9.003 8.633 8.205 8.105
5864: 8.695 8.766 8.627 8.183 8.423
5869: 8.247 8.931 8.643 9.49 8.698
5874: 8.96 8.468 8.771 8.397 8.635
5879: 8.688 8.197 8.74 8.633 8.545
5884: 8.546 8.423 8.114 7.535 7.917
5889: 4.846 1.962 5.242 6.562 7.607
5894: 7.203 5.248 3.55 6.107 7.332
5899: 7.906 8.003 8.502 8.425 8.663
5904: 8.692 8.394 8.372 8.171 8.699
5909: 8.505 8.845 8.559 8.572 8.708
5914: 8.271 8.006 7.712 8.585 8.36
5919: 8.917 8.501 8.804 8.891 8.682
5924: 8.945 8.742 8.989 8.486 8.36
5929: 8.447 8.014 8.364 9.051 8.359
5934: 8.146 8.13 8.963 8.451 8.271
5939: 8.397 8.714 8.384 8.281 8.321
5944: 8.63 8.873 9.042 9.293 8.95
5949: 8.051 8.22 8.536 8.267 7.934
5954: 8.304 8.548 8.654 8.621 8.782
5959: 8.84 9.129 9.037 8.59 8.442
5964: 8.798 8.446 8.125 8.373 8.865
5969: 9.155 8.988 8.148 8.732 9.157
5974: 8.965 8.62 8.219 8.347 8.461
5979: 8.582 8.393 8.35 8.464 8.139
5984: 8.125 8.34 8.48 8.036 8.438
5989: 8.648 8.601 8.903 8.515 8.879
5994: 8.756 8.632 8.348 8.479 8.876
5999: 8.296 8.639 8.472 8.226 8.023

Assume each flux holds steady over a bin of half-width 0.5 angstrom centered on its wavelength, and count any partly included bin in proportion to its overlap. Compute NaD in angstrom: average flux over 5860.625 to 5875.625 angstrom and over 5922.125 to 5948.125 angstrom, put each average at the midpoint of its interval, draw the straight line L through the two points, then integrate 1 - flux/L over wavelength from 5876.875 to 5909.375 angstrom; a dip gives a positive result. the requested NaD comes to 4.1 angstrom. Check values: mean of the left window 8.61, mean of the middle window 7.51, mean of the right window 8.59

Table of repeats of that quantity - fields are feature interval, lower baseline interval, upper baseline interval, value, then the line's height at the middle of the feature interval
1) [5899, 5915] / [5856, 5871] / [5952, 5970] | 0.1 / 8.51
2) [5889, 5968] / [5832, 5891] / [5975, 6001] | 2.4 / 8.43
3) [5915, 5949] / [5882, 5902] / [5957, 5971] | -2.9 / 7.9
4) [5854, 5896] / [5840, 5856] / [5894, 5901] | -1.9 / 7.58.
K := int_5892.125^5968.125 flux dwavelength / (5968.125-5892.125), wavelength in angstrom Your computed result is 8.33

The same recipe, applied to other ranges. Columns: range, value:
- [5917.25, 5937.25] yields 8.58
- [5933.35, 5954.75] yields 8.48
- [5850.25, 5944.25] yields 8.17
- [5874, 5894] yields 7.6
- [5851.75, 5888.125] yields 8.5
